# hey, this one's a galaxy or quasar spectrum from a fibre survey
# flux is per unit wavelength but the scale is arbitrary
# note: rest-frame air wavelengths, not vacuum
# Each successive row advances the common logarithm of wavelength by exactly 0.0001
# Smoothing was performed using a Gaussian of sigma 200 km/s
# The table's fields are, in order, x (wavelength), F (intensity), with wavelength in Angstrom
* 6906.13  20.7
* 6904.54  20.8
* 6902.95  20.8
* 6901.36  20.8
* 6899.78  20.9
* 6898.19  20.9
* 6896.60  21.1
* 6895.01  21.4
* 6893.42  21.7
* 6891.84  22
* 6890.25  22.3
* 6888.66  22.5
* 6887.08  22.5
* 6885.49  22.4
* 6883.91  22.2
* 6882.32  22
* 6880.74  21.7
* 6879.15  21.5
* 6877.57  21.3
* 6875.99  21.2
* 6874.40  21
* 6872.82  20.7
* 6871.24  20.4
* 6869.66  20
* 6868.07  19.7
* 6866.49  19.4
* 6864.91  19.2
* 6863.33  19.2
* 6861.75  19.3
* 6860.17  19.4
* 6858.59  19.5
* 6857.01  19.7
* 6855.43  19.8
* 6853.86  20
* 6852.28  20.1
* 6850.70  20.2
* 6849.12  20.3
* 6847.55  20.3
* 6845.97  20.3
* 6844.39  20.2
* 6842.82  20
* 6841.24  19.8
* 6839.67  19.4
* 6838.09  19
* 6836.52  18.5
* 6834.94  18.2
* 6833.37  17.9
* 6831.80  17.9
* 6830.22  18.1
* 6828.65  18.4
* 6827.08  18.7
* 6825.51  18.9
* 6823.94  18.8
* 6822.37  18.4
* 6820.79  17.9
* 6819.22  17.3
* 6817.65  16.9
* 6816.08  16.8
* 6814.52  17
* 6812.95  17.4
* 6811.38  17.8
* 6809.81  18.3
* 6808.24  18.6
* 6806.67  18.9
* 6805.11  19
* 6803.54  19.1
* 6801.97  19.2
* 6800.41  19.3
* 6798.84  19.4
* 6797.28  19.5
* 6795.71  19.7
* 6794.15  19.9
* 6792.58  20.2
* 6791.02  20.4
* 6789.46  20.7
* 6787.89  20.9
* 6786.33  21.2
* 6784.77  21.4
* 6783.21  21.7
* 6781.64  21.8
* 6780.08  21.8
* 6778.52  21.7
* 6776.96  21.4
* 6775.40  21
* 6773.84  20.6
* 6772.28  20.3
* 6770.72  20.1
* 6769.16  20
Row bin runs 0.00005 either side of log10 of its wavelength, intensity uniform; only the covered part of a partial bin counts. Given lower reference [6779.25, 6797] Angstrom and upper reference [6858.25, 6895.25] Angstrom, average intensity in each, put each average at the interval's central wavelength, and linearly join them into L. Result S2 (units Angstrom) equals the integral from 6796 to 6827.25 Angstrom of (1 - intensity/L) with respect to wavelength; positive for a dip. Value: 3.7 Angstrom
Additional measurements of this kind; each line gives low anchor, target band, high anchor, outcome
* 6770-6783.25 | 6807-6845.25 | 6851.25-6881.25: 4.1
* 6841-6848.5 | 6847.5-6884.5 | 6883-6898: 1.2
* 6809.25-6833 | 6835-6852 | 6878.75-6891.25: -0.3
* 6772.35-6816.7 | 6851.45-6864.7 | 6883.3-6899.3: 1.0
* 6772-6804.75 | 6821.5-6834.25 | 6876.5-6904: 1.6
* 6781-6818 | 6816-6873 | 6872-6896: 4.1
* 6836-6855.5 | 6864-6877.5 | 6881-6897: 0.6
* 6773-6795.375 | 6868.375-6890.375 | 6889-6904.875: -0.2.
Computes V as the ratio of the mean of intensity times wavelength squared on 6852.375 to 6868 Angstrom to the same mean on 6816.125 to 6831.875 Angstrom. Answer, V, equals 1.1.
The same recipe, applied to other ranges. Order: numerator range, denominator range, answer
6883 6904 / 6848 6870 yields 1.11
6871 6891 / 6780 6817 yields 1.14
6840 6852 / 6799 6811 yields 1.08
